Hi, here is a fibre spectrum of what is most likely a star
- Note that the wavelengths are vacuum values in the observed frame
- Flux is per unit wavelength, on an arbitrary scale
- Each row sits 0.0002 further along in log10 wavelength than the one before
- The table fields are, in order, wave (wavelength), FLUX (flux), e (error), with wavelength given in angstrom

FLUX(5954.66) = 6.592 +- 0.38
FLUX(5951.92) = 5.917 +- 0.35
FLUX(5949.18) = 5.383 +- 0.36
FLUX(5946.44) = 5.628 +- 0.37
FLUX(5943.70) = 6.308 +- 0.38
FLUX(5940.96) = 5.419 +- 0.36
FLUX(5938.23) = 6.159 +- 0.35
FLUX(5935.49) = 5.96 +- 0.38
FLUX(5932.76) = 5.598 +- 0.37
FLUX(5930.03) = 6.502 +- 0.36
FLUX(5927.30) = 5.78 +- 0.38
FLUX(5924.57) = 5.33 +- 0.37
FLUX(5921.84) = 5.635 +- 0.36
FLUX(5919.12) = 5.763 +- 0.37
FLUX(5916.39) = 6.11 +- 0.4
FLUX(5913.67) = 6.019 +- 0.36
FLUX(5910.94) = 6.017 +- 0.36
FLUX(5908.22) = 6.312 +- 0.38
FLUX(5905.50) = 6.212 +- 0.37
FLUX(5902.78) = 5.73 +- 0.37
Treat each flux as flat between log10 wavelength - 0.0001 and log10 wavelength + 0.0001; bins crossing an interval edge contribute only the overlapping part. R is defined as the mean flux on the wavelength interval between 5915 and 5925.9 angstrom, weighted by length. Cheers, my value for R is 5.71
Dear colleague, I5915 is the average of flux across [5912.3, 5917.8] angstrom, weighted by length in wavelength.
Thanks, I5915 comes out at 6.05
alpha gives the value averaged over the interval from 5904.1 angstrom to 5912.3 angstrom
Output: 6.18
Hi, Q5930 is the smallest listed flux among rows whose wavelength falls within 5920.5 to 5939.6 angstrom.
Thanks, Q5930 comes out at 5.33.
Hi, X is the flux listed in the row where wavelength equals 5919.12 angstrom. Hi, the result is 5.763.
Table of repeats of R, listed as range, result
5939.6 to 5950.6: 5.68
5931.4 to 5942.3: 5.79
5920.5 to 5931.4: 5.81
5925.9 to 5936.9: 5.96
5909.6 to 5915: 6.01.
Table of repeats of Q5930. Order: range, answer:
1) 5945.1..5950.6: 5.383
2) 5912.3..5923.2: 5.635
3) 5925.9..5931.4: 5.78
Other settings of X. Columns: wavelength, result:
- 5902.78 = 5.73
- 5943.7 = 6.308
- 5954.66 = 6.592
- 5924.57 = 5.33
